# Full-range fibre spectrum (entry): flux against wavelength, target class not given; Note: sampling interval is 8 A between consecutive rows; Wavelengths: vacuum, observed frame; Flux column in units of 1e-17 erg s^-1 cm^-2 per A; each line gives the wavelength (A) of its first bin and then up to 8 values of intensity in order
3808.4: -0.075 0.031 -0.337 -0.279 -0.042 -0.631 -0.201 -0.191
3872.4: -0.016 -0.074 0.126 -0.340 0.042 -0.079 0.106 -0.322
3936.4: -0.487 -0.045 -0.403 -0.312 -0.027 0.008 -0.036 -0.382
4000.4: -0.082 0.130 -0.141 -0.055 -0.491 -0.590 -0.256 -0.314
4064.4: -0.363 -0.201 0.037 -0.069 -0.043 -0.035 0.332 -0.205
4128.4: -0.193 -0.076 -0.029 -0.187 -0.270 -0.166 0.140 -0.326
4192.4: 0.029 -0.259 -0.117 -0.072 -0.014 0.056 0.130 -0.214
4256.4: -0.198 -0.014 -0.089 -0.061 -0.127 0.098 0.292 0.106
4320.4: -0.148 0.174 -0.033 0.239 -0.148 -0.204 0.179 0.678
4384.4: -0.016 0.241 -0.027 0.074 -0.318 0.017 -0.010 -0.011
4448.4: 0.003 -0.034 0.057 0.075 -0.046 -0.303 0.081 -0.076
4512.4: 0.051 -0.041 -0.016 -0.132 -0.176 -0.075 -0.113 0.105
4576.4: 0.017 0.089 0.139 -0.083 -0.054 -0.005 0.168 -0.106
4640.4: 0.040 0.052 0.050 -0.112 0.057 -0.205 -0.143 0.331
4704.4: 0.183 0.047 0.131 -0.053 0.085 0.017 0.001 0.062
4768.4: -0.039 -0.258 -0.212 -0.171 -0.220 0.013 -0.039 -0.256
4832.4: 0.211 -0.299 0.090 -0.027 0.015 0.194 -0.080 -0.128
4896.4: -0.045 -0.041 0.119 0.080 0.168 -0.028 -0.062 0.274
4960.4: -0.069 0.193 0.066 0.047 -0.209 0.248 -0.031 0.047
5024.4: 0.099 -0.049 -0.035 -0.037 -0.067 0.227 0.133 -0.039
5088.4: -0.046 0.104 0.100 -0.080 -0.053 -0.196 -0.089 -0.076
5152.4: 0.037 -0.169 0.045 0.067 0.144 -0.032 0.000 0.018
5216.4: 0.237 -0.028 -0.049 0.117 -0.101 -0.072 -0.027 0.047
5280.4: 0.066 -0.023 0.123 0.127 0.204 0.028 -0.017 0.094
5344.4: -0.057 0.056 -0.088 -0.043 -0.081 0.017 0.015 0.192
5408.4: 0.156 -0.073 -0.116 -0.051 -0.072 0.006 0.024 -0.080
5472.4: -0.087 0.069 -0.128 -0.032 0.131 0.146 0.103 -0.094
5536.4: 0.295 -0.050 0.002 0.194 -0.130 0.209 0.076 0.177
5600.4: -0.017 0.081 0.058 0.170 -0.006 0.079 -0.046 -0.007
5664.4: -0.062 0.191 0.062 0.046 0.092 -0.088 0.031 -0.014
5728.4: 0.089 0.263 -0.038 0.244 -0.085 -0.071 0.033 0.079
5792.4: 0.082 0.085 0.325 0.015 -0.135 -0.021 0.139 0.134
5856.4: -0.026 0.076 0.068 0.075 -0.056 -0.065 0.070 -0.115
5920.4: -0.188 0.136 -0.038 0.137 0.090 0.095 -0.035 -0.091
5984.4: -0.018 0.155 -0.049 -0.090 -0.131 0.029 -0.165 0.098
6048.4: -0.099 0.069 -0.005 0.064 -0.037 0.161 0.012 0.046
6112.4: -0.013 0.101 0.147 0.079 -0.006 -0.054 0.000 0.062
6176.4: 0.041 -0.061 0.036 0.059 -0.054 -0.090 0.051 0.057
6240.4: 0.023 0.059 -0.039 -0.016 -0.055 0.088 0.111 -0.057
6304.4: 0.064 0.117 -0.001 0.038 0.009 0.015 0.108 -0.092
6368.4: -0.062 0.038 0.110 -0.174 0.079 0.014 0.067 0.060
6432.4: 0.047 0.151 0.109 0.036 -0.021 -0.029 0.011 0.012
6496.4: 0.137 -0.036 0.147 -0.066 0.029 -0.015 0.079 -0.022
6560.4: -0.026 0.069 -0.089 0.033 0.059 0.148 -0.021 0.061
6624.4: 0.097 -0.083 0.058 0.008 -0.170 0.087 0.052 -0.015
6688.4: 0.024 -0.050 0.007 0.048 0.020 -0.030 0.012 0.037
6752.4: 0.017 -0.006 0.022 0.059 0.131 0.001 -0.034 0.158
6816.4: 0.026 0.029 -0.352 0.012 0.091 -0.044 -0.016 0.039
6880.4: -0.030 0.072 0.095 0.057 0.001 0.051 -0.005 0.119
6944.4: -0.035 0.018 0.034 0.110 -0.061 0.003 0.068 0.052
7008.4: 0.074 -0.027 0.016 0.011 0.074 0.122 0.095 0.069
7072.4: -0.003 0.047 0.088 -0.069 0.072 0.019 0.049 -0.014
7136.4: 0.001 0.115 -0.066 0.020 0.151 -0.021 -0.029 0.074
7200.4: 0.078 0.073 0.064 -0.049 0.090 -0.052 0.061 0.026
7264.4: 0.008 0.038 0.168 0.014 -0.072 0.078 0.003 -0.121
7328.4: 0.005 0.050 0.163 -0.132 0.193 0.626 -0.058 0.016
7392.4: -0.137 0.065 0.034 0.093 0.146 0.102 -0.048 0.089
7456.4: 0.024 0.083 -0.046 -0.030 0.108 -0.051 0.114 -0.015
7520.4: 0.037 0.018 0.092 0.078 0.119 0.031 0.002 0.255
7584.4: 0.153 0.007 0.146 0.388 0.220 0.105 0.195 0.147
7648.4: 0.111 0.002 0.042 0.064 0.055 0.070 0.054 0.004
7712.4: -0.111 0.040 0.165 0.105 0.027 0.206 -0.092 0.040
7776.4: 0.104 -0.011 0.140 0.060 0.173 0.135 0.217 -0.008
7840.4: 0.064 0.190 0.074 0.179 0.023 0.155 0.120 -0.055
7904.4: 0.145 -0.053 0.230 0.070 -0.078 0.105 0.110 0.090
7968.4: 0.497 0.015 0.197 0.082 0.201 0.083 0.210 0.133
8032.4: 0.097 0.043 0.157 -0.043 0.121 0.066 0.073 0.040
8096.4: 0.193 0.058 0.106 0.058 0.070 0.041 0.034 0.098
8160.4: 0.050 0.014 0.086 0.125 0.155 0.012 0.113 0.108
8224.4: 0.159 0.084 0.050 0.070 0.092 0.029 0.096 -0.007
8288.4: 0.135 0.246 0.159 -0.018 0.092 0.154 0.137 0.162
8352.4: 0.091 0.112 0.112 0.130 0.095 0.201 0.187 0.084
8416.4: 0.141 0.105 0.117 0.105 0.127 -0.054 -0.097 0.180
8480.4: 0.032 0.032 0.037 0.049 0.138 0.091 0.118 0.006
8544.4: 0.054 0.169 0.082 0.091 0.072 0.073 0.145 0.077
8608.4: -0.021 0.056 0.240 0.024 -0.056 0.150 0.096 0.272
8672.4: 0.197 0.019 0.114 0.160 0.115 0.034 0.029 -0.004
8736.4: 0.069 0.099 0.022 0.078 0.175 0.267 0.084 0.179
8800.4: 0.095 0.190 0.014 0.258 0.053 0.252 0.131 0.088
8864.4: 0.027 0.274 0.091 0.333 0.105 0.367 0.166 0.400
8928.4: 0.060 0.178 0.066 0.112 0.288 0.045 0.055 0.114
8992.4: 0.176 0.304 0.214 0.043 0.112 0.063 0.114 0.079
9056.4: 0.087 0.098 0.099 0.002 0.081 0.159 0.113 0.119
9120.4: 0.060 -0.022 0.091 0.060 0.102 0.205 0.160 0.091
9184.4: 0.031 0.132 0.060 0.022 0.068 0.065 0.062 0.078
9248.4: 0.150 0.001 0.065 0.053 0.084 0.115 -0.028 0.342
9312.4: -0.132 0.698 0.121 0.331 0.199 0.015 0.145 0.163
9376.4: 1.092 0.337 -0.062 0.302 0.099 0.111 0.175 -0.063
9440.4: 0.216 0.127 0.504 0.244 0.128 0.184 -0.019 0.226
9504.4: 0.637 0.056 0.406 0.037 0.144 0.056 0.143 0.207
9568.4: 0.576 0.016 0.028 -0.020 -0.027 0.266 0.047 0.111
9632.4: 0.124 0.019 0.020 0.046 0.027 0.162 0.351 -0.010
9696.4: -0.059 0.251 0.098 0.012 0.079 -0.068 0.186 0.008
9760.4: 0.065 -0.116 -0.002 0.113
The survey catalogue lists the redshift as 0.976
